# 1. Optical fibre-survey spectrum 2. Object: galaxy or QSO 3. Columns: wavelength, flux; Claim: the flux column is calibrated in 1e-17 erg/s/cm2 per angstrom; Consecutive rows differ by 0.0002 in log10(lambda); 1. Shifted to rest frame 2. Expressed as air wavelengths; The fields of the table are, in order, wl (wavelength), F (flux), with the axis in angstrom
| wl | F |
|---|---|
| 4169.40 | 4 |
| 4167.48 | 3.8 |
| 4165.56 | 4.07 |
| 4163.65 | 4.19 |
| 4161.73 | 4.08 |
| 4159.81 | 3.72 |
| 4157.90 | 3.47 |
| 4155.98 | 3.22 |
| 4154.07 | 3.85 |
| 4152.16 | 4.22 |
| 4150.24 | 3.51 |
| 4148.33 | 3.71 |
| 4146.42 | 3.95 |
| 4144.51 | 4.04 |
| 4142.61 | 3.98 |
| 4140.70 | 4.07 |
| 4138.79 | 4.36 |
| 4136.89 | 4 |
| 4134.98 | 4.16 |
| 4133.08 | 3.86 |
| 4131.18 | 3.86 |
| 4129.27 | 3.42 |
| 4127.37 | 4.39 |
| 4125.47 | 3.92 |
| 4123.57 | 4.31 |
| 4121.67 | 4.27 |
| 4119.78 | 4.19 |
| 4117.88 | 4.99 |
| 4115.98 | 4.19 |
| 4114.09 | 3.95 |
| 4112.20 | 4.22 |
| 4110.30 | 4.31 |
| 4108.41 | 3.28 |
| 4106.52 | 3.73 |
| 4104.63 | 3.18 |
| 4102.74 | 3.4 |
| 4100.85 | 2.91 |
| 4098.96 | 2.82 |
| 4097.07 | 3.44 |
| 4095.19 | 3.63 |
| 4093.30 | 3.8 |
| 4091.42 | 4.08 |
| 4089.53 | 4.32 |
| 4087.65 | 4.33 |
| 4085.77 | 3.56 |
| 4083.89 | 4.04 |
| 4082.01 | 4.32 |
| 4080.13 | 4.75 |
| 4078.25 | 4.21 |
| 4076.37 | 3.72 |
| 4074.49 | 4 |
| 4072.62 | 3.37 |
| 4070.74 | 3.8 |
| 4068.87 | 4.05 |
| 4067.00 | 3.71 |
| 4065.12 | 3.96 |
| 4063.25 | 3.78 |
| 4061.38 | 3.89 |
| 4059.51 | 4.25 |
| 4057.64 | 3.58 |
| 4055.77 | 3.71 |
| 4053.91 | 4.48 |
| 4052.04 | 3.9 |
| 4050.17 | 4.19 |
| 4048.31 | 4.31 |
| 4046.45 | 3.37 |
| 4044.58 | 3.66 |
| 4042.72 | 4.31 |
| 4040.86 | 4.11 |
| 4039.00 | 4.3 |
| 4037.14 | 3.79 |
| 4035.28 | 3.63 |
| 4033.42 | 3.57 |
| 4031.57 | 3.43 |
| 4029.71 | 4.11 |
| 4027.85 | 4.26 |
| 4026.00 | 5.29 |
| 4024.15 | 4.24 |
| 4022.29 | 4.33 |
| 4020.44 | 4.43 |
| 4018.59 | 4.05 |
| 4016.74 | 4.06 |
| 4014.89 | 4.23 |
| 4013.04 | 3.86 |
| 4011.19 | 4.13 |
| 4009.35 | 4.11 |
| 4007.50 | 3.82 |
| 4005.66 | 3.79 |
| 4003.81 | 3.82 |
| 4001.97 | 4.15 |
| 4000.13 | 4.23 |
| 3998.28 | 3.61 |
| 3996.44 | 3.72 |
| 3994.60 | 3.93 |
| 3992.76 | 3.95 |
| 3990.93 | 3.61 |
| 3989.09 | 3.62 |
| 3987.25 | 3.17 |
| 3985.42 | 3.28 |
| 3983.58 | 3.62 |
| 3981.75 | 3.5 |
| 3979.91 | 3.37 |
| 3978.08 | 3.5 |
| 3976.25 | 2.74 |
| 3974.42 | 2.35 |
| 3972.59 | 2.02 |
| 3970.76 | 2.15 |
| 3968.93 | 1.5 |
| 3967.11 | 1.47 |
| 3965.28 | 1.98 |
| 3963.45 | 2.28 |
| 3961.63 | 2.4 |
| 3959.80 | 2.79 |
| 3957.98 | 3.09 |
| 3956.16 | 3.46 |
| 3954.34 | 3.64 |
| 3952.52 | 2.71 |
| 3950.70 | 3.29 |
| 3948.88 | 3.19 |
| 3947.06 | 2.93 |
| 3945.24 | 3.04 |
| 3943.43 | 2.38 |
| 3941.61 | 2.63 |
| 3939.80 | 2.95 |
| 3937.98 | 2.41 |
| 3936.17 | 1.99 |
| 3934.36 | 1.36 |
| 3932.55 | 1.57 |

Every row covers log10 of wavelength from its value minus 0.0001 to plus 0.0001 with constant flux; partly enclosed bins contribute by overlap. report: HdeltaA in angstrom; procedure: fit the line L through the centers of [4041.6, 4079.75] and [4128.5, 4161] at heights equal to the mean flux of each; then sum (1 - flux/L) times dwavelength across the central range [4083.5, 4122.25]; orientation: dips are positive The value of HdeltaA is 0.54 angstrom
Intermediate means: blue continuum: 3.93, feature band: 3.83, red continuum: 3.85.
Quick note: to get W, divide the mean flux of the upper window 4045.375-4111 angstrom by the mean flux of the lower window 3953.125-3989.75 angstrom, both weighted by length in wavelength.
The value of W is 1.37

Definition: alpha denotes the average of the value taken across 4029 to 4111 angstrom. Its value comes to 3.84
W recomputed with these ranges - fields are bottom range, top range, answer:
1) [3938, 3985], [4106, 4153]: 1.46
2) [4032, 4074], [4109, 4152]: 1.05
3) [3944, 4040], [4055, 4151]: 1.13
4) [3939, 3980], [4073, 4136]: 1.47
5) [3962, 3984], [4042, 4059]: 1.57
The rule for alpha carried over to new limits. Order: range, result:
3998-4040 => 4.06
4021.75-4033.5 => 4.21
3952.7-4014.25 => 3.23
